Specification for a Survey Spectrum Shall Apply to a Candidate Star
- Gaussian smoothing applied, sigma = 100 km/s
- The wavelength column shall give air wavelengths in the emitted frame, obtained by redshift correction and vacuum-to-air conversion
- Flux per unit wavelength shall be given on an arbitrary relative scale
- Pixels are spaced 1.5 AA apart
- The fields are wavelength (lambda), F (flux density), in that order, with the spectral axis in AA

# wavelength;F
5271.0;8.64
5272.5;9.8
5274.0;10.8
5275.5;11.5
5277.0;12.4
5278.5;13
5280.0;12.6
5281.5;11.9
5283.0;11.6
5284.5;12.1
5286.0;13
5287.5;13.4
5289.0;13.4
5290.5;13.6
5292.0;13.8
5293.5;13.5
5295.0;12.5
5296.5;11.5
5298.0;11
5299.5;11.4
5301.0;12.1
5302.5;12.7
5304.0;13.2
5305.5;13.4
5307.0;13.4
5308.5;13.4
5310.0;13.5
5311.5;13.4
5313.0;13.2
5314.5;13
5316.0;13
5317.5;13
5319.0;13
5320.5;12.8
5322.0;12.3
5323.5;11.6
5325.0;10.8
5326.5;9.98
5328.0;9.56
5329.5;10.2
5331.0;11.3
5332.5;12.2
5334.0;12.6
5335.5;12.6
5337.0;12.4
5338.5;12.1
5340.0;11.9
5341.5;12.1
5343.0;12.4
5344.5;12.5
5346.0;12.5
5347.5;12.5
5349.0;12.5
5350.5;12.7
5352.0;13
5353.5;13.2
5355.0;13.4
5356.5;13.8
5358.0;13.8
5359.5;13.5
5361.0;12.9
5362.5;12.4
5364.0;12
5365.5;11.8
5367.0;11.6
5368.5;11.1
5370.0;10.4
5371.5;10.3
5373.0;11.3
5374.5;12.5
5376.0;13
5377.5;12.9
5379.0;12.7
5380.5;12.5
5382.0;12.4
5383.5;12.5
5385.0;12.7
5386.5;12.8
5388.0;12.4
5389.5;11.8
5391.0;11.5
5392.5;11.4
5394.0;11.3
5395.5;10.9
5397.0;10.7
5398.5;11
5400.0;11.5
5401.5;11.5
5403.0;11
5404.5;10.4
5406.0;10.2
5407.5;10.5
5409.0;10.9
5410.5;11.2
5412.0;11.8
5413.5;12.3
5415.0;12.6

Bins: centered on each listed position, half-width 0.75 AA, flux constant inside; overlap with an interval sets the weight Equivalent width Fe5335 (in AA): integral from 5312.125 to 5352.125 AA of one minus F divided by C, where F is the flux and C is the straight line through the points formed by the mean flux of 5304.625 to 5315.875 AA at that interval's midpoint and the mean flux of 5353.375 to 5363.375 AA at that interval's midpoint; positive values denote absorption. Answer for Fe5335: 3.5 AA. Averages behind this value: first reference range 13.3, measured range 12.1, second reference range 13.3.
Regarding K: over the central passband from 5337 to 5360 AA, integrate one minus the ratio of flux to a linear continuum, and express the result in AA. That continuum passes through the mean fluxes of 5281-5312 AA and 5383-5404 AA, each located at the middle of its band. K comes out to -1.20 AA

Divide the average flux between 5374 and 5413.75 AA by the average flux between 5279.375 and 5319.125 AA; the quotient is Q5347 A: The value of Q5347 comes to 0.9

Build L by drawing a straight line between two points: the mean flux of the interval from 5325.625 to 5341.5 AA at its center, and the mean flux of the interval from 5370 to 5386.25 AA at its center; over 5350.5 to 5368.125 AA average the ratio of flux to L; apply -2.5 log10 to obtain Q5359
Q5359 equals -0.08 mag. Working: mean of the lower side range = 11.5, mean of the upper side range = 12.2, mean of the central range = 12.8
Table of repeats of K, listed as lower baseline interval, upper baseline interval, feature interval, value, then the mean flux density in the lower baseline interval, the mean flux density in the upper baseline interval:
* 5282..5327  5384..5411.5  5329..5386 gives -2.1 AA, 12.6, 11.3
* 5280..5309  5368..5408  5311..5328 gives 0.2 AA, 12.7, 11.6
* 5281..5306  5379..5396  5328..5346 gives 0.6 AA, 12.6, 12.1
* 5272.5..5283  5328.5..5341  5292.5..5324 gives -2.3 AA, 11.8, 11.9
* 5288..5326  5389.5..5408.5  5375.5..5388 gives -1.5 AA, 12.7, 11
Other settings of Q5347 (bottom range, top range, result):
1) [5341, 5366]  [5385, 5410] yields 0.88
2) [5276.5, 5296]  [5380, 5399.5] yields 0.92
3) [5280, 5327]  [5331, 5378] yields 0.98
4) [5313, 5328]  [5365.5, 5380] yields 0.97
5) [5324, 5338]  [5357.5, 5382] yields 1.07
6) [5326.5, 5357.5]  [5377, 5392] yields 1.01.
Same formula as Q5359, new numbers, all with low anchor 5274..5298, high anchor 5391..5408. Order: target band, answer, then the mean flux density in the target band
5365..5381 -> -0.04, 11.8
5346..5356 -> -0.11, 12.9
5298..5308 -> -0.02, 12.6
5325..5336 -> 0.07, 11.1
